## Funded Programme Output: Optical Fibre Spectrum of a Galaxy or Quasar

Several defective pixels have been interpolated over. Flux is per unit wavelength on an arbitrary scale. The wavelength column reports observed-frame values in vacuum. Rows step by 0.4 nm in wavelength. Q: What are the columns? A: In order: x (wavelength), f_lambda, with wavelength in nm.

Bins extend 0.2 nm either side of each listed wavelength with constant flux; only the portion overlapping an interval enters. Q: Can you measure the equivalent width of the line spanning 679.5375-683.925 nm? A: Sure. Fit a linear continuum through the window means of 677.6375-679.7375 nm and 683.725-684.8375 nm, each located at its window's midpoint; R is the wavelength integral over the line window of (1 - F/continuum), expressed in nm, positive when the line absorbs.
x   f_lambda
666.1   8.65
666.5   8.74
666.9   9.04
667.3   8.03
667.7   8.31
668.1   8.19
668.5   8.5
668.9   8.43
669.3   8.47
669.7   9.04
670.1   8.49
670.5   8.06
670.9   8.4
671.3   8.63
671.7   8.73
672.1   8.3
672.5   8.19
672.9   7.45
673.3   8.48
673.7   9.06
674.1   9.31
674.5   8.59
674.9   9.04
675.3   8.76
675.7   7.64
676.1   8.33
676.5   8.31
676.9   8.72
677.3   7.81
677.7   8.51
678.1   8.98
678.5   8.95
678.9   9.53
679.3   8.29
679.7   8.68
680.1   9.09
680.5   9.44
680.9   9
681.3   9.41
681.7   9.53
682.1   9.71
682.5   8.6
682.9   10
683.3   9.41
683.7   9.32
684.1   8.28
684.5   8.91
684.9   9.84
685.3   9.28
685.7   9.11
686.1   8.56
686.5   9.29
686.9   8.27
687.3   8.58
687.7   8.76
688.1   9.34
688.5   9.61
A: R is -0.21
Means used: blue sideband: 8.85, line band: 9.29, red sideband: 8.86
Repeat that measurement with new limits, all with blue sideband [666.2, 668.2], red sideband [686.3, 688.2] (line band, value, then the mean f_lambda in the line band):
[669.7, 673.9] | 0.07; 8.41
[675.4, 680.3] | 0.05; 8.57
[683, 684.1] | -0.06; 9.23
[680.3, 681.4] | -0.07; 9.27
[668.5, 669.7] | -0.01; 8.56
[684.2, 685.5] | -0.07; 9.26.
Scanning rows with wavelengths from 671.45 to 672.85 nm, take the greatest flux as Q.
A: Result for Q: 8.73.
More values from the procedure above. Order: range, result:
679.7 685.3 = 10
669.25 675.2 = 9.31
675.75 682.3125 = 9.71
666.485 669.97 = 9.04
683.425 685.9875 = 9.84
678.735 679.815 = 9.53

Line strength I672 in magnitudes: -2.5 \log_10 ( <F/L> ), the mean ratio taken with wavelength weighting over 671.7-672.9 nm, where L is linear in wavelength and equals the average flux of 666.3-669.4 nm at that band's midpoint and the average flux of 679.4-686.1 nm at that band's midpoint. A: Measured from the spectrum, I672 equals 0.06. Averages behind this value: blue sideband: 8.46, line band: 8.19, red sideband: 9.19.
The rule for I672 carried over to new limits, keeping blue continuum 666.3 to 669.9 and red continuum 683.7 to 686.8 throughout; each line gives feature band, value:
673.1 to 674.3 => -0.03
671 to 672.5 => 0.02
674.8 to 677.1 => 0.04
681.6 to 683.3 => -0.06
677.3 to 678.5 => 0.02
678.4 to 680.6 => -0.01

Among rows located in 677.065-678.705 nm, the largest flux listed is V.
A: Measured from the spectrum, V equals 8.98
